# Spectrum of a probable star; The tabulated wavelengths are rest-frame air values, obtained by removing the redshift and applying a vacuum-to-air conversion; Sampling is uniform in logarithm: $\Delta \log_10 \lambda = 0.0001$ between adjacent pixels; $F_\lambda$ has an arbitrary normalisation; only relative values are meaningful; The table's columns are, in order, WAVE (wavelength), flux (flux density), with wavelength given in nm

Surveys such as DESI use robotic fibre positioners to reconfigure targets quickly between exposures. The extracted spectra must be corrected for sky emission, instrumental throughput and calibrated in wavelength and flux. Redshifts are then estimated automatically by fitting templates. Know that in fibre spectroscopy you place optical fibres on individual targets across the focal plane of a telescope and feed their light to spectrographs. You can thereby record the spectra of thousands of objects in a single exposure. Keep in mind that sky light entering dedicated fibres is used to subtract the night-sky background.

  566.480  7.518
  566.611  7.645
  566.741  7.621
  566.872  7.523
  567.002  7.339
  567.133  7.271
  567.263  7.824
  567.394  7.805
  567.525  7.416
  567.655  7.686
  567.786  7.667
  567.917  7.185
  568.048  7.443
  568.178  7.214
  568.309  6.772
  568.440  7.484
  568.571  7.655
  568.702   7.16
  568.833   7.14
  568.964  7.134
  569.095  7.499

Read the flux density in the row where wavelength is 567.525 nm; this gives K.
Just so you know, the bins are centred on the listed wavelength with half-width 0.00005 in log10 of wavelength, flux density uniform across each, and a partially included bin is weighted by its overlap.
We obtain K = 7.416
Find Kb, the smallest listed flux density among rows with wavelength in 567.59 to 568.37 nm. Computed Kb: 6.772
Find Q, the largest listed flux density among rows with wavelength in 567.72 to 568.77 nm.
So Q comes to 7.667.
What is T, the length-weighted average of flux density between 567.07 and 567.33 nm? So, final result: 7.56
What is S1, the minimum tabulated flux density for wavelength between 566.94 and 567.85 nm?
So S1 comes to 7.271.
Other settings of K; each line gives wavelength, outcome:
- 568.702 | 7.16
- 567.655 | 7.686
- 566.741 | 7.621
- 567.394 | 7.805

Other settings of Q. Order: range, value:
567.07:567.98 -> 7.824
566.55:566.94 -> 7.645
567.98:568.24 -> 7.443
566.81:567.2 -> 7.523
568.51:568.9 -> 7.655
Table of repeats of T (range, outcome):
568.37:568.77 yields 7.42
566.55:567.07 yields 7.53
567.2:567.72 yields 7.68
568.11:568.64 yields 7.29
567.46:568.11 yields 7.48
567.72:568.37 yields 7.26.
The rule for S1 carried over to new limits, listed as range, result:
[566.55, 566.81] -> 7.621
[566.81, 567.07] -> 7.339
